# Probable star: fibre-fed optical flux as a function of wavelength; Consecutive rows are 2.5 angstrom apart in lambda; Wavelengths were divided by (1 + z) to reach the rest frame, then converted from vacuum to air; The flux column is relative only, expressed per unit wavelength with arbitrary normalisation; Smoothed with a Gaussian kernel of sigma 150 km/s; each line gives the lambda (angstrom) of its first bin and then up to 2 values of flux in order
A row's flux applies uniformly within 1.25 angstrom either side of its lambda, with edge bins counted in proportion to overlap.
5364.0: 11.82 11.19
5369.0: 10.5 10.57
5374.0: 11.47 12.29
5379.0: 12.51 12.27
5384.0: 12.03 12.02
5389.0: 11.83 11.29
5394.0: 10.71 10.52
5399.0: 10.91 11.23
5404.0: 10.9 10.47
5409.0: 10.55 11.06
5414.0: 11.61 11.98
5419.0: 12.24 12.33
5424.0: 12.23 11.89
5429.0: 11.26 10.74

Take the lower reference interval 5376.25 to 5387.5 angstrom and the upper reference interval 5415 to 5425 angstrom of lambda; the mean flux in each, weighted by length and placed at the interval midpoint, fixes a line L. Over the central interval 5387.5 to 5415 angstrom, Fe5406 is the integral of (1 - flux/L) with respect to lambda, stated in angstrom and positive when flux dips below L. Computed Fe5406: 2.7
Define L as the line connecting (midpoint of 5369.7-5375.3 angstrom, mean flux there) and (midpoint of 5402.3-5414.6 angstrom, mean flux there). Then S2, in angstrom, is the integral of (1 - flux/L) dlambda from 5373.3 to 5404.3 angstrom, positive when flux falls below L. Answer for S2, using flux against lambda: -1.7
